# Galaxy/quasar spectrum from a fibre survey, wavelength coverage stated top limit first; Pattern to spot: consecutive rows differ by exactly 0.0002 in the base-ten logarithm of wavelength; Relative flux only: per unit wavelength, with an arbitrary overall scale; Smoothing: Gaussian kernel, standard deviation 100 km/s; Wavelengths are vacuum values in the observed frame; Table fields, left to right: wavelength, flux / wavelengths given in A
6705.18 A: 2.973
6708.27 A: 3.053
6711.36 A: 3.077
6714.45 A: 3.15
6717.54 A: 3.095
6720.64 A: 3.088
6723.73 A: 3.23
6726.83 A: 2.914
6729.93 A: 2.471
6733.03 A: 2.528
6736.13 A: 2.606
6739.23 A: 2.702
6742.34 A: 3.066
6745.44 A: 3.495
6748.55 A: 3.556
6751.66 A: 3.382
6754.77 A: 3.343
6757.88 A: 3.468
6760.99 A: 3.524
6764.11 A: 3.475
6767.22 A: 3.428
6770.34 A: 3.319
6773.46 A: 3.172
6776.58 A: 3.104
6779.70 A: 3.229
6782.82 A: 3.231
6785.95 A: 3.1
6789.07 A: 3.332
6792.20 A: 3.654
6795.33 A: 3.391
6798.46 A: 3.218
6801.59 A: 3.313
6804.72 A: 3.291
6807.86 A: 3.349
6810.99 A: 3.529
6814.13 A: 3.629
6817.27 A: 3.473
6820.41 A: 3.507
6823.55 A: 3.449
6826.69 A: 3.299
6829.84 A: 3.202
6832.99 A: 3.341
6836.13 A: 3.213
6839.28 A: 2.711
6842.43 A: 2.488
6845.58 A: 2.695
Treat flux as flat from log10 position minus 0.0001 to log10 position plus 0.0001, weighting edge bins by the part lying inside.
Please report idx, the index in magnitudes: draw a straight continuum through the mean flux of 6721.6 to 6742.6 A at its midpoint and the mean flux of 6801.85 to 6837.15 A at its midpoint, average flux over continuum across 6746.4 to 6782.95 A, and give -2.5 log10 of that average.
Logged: -0.12 mag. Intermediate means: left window 2.78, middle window 3.36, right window 3.39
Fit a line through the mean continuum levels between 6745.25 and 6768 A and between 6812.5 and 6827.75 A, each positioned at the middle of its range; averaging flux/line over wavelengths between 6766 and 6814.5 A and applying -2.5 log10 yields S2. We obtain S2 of 0.047 mag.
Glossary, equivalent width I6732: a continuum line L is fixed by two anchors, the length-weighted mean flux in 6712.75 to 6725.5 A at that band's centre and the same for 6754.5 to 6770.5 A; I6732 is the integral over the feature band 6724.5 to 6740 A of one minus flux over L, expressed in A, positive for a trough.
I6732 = 2.7 A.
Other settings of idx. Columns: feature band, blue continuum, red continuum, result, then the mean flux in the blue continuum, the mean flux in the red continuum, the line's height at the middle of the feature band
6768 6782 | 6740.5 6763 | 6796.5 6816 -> 0.06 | 3.4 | 3.39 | 3.39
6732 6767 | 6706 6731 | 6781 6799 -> -0.02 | 3.02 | 3.33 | 3.15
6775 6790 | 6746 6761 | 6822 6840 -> 0.06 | 3.45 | 3.23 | 3.37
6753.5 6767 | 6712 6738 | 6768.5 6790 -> -0.12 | 2.89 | 3.21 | 3.1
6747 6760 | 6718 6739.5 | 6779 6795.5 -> -0.14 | 2.81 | 3.32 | 3.03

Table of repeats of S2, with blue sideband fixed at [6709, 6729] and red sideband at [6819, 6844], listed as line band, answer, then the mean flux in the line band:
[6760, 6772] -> -0.11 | 3.43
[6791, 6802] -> -0.09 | 3.39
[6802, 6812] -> -0.08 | 3.37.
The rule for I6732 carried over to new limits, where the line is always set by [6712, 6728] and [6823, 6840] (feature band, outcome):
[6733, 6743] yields 1.3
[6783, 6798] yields -0.8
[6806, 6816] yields -1.0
